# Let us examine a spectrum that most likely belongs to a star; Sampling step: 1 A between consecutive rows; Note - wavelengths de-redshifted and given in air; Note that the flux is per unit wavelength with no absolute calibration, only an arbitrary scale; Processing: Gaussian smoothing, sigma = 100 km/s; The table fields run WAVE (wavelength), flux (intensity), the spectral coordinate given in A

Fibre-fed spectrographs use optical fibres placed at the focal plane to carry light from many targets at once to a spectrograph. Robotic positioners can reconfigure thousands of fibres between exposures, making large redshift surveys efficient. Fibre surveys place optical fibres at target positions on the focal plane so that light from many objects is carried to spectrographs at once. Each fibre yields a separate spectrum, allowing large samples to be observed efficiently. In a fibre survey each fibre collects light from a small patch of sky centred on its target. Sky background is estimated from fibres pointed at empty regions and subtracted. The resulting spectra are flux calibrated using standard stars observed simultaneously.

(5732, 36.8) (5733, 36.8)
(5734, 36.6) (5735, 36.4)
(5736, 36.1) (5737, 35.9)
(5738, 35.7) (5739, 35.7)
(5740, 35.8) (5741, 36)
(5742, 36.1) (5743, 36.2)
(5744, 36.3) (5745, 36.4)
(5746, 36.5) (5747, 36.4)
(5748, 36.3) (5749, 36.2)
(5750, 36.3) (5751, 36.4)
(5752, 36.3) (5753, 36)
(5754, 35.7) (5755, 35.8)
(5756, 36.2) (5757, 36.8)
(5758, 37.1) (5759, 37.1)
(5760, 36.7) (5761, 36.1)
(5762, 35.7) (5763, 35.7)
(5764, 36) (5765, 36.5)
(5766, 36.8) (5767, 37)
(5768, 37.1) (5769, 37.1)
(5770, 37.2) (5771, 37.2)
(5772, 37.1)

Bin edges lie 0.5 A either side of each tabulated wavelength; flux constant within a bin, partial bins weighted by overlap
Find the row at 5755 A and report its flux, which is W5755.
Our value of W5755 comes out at 35.8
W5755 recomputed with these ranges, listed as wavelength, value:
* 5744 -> 36.3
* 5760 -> 36.7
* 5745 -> 36.4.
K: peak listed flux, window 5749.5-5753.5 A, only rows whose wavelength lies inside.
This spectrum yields 36.4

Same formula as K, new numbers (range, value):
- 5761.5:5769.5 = 37.1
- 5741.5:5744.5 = 36.3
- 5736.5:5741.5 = 36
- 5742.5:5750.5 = 36.5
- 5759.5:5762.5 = 36.7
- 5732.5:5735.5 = 36.8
